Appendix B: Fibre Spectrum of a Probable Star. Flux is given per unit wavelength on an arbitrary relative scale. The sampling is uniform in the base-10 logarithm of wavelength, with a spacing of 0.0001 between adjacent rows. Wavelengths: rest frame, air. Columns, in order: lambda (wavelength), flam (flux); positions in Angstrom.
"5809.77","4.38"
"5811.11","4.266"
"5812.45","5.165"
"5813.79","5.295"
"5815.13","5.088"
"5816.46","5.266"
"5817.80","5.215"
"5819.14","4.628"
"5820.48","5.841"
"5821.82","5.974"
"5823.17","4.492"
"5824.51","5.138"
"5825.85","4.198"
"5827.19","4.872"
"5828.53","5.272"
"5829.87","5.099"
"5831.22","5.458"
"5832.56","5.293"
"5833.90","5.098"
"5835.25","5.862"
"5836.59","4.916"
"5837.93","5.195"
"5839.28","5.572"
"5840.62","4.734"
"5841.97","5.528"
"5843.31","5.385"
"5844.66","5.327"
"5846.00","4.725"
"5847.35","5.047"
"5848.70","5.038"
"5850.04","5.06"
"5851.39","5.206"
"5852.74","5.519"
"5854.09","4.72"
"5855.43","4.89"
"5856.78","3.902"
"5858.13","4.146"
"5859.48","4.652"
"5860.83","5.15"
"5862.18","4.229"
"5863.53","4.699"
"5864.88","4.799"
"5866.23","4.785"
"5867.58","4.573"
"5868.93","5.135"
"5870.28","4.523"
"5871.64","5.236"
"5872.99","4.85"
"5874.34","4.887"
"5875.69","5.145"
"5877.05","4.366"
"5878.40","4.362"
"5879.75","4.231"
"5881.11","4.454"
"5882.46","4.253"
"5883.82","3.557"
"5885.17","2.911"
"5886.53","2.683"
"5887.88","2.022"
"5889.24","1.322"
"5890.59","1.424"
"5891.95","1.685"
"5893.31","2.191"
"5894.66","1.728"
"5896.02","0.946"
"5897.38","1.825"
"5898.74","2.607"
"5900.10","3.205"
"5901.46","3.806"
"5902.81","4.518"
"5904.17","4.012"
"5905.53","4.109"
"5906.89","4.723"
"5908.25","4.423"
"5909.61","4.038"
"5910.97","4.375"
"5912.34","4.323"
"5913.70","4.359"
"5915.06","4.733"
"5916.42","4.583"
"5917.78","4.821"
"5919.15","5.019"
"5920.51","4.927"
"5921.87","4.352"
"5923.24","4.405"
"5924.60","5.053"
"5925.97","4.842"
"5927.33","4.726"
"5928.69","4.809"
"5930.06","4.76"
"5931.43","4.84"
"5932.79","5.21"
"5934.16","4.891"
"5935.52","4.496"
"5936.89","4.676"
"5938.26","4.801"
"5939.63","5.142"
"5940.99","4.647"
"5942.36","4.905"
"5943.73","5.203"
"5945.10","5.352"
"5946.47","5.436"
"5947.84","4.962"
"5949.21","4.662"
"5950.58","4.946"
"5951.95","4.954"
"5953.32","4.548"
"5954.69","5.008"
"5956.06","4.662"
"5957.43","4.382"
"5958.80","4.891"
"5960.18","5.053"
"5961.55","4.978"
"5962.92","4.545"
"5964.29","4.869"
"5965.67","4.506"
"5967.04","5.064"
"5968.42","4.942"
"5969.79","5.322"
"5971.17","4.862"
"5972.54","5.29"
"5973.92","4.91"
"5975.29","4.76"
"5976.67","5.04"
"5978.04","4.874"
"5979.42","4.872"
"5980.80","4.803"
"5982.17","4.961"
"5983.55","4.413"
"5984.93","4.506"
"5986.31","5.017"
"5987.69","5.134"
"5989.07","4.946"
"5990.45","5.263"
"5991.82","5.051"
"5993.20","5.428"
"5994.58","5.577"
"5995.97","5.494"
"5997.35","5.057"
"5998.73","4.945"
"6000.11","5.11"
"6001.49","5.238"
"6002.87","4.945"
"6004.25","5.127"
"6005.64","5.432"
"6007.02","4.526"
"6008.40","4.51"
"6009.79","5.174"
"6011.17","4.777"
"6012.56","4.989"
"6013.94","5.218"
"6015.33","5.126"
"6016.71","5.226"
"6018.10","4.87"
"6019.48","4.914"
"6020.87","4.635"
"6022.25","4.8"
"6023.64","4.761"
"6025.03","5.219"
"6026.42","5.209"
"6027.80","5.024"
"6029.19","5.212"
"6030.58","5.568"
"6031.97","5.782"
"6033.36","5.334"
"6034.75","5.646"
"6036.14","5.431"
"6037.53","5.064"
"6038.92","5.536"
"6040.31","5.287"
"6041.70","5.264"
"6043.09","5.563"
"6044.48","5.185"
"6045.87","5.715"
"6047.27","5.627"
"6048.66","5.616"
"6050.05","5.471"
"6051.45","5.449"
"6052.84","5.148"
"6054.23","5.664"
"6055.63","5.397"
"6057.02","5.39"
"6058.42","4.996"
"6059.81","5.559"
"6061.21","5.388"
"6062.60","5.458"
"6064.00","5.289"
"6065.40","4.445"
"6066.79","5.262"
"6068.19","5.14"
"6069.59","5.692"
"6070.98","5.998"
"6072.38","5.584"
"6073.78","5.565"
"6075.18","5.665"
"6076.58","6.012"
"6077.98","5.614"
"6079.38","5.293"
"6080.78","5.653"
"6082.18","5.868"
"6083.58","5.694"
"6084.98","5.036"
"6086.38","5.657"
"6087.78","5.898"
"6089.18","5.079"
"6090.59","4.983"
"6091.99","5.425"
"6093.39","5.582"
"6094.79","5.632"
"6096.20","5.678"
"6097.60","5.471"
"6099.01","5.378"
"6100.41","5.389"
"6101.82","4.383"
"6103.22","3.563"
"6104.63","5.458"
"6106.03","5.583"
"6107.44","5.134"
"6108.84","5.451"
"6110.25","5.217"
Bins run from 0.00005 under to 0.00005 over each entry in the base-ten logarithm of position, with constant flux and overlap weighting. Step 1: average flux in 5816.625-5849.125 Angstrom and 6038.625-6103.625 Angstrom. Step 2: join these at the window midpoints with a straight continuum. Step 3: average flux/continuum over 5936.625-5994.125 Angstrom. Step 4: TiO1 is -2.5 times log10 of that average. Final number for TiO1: 0.08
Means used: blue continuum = 5.16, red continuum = 5.4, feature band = 4.92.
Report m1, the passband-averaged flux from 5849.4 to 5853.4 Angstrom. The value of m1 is 5.26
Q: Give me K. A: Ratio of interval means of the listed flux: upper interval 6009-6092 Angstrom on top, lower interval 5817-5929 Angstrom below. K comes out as 1.22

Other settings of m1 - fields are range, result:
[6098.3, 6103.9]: 4.68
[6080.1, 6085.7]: 5.57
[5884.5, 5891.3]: 2.07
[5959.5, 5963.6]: 4.87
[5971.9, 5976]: 4.98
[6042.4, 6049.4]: 5.54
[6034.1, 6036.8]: 5.54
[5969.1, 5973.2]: 5.16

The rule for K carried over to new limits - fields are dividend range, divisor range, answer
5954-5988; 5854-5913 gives 1.27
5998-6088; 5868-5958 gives 1.26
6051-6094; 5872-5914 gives 1.57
